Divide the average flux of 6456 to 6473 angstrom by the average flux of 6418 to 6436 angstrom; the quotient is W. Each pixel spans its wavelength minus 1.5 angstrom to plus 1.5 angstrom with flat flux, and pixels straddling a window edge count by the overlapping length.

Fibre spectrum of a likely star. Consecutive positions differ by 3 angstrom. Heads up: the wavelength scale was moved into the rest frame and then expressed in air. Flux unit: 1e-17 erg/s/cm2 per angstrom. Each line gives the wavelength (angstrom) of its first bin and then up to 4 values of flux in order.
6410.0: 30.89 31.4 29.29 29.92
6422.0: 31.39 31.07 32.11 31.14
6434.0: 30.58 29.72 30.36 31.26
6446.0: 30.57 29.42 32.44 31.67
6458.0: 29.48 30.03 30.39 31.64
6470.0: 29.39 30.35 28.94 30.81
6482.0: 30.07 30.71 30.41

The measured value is 0.97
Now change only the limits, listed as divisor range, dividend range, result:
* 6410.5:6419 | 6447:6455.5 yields 1.02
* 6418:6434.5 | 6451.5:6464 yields 0.99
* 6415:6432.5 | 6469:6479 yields 0.96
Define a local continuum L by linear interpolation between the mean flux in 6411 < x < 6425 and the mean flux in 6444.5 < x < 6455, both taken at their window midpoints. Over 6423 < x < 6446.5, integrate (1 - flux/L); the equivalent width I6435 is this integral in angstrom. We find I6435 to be -0.1 angstrom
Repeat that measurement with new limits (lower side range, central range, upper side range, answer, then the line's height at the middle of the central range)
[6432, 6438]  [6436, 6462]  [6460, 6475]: -0.2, 30.3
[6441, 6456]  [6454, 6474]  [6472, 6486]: 0.1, 30.6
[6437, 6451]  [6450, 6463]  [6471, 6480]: -0.3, 30.2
